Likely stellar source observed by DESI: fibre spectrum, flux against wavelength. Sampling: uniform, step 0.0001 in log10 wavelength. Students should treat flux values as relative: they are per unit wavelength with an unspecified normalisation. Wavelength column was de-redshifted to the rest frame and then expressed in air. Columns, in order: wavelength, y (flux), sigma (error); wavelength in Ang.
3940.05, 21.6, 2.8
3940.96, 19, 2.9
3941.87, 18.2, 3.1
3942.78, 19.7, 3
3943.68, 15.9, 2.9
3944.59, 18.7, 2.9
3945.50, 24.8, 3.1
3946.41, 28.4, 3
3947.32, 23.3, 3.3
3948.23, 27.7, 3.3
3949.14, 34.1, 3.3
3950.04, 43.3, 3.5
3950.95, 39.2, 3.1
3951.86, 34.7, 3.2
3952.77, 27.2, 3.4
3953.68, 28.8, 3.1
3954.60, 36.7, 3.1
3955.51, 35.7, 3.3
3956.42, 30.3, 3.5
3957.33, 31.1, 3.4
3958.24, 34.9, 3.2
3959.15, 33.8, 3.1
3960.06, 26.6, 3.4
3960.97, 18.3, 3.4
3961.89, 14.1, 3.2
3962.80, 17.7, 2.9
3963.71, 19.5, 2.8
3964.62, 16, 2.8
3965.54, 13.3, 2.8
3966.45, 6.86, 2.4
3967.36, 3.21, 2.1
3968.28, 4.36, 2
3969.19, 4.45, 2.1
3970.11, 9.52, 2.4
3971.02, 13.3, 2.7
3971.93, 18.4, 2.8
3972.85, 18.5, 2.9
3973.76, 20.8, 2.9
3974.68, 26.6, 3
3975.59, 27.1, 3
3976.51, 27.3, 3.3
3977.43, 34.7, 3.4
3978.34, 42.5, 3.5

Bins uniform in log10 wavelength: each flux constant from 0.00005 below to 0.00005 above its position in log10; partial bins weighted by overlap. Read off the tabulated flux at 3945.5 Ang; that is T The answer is 24.8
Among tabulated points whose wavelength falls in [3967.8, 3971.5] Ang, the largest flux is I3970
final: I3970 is 13.3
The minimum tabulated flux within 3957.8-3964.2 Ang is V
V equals 14.1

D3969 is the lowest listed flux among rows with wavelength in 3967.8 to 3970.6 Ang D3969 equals 4.36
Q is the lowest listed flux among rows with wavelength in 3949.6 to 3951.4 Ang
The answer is 39.2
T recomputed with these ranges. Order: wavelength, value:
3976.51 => 27.3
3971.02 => 13.3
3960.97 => 18.3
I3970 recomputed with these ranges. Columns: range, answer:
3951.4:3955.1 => 36.7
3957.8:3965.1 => 34.9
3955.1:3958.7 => 35.7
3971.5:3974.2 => 20.8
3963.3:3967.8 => 19.5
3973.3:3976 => 27.1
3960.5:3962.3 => 18.3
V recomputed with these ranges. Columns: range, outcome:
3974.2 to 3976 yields 26.6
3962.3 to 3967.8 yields 3.21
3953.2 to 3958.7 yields 28.8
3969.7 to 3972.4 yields 9.52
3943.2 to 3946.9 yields 15.9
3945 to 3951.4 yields 23.3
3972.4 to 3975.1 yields 18.5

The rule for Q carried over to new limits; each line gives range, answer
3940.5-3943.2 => 18.2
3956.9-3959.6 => 31.1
